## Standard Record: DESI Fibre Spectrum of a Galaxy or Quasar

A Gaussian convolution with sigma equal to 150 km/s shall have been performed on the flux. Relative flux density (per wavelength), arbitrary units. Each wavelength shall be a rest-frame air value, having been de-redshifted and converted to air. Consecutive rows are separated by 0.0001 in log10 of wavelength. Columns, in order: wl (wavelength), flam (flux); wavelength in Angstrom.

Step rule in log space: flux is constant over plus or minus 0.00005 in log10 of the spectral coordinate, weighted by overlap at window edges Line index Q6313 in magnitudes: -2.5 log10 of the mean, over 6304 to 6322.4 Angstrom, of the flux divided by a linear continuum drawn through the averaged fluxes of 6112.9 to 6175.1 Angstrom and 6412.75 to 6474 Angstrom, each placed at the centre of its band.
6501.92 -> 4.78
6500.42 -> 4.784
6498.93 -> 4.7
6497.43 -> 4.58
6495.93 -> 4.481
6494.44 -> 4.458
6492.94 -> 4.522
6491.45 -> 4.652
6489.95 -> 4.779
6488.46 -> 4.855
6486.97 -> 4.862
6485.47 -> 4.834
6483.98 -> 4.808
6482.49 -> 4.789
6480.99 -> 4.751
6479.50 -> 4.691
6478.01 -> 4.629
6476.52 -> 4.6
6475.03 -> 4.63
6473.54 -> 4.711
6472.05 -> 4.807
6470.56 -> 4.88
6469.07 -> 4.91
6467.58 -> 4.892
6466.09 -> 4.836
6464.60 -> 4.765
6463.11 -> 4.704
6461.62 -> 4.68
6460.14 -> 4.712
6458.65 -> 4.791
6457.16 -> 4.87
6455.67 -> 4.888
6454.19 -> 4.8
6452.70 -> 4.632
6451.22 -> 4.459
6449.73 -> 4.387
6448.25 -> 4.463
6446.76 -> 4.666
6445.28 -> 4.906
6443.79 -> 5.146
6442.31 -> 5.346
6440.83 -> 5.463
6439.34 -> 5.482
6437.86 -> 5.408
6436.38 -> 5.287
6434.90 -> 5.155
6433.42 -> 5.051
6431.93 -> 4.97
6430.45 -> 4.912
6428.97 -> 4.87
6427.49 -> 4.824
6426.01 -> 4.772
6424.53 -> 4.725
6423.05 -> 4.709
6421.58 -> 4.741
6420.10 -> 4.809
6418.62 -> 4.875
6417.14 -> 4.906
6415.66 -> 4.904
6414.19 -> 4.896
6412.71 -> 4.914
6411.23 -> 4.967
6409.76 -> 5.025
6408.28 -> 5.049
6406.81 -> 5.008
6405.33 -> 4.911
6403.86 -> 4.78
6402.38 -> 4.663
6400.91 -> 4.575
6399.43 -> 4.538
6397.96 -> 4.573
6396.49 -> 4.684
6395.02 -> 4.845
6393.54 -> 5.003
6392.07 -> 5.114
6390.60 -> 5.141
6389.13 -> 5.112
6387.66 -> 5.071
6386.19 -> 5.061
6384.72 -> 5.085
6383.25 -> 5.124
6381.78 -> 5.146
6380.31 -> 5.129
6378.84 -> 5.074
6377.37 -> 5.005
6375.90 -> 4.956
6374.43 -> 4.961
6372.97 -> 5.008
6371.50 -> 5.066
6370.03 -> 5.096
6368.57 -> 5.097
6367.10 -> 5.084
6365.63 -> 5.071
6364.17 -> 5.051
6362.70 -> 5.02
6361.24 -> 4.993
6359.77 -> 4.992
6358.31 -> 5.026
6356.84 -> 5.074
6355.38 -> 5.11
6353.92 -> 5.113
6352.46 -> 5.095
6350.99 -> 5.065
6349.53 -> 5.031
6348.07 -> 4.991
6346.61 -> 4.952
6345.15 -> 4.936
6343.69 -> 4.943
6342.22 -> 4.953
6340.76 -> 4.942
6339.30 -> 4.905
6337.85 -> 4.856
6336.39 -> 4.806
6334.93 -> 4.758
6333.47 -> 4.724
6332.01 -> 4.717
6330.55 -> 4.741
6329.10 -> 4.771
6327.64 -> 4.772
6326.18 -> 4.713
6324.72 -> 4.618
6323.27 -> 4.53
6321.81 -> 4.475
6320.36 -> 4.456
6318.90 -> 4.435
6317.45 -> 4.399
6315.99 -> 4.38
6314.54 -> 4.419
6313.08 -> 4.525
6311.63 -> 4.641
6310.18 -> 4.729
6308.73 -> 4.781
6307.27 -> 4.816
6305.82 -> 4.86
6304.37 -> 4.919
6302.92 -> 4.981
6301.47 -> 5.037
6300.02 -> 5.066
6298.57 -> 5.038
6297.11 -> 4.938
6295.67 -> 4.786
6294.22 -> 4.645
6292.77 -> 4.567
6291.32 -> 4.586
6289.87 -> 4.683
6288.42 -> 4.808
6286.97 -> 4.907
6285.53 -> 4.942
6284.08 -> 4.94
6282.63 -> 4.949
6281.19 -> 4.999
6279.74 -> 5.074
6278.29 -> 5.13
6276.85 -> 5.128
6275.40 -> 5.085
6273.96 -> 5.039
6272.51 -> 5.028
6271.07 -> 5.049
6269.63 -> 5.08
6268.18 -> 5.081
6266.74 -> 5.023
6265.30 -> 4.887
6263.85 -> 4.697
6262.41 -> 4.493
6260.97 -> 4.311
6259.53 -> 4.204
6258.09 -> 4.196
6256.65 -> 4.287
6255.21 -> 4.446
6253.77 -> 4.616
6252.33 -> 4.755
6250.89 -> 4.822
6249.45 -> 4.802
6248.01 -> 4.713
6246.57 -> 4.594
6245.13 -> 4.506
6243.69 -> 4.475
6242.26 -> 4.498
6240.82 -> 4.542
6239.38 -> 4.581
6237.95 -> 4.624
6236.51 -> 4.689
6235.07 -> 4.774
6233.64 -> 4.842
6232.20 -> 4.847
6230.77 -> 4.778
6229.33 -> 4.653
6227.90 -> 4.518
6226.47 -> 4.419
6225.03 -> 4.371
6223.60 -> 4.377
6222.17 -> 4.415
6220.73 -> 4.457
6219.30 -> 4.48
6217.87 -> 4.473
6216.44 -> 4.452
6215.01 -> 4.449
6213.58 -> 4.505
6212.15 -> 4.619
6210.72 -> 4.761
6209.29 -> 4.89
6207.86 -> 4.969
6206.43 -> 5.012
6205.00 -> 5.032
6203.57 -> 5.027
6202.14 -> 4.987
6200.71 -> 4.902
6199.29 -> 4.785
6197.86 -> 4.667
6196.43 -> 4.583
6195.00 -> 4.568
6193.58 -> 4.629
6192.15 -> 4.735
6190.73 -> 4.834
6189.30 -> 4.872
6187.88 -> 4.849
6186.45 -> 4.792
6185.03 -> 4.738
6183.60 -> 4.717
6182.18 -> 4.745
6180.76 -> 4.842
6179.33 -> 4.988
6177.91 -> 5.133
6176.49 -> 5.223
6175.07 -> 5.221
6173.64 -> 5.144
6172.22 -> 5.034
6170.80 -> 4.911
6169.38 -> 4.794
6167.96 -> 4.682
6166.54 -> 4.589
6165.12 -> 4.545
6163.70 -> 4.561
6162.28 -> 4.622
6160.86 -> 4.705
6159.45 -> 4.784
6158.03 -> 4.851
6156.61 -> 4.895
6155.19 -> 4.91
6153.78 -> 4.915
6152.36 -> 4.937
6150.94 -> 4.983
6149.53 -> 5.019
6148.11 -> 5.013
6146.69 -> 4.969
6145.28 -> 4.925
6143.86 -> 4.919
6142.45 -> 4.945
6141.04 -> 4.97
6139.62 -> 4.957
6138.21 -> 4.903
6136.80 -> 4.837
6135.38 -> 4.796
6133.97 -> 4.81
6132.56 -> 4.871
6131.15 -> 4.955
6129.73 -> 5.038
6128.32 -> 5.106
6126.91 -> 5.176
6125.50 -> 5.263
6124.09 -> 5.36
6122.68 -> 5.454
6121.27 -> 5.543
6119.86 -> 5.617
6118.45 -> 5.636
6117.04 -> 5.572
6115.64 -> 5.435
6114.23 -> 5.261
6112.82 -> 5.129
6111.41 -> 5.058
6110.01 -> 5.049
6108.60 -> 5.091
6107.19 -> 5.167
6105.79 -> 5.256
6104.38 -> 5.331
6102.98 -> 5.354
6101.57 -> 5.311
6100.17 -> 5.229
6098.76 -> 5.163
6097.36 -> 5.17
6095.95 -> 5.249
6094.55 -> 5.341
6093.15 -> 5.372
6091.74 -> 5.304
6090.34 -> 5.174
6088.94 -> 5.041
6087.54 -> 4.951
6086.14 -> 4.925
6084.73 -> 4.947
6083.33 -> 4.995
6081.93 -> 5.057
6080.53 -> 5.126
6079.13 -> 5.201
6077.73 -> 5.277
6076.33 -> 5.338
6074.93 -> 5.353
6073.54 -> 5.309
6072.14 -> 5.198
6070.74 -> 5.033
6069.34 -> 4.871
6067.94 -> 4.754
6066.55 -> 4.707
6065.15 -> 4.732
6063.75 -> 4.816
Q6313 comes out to 0.08 mag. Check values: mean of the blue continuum 5.01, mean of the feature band 4.6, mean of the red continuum 4.88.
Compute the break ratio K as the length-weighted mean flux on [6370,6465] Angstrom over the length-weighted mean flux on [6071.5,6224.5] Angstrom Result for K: 1.0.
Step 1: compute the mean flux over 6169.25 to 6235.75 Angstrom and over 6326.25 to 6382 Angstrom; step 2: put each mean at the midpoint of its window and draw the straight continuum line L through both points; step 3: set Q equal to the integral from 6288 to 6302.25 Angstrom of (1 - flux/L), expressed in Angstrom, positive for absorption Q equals 0.2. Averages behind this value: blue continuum 4.76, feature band 4.82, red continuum 4.97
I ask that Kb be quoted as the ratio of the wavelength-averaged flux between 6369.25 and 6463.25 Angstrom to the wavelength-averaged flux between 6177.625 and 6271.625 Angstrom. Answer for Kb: 1.05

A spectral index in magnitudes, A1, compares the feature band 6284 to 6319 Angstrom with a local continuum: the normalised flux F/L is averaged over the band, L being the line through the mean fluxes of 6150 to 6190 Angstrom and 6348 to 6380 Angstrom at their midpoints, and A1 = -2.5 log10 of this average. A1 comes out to 0.05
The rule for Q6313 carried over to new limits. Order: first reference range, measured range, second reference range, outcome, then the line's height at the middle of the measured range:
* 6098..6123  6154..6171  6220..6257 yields 0.06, 5.02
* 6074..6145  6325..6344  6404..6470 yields 0.04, 4.98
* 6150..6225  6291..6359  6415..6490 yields 0.00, 4.82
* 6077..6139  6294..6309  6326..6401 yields 0.02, 5.01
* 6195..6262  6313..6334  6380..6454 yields 0.05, 4.77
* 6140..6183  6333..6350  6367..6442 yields 0.01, 4.95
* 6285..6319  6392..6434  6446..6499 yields -0.03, 4.72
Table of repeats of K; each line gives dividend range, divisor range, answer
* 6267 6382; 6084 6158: 0.95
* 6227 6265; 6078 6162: 0.90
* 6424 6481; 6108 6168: 0.97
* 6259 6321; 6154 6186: 0.99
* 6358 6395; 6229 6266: 1.10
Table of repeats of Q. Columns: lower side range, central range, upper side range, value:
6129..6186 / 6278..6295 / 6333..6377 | 0.37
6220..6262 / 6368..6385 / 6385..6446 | -0.68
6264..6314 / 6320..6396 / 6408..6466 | -0.85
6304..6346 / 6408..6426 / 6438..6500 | -0.43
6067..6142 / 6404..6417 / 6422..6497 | -0.21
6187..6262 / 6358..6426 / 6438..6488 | -2.57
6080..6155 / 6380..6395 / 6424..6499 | -0.61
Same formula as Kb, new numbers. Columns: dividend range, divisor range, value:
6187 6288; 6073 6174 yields 0.93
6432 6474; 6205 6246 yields 1.06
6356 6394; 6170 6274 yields 1.07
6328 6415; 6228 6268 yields 1.07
